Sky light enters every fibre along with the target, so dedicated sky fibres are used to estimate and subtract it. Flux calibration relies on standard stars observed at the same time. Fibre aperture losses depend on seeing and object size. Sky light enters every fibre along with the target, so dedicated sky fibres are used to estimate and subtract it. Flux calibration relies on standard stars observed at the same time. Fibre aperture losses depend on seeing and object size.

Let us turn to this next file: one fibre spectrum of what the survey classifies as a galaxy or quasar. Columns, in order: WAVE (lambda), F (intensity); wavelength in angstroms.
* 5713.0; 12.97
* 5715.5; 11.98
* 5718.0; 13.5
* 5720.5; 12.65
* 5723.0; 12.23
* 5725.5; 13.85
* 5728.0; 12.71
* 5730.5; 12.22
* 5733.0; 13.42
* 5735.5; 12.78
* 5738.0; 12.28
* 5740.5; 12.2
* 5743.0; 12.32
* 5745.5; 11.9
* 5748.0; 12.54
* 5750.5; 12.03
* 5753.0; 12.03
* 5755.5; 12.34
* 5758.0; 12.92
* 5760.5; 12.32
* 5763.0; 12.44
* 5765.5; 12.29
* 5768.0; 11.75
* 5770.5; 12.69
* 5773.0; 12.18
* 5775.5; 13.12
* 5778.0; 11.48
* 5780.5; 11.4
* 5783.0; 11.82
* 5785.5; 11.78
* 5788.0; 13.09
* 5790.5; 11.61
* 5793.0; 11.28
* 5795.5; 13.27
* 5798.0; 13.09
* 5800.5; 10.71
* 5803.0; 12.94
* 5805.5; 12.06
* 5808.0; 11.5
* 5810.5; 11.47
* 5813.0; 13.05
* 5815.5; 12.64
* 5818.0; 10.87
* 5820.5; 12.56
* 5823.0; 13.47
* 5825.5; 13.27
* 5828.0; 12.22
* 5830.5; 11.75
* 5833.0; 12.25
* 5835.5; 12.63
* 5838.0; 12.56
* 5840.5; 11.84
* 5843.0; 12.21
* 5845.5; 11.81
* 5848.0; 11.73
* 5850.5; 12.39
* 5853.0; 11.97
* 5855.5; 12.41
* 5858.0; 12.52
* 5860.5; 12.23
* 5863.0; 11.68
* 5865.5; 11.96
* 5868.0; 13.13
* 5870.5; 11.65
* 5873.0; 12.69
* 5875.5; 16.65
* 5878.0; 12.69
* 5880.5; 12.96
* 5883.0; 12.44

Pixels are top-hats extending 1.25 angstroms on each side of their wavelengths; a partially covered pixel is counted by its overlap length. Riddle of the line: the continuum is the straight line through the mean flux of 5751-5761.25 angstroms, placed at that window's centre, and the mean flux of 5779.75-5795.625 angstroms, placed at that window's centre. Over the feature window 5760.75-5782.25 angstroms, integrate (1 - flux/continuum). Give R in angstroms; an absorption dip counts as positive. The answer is 0.0 angstroms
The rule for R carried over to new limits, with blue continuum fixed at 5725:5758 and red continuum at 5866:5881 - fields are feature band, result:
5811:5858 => 2.6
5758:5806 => 2.0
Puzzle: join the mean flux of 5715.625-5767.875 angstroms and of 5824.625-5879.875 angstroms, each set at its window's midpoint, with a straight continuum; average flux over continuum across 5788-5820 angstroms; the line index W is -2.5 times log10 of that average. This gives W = 0.03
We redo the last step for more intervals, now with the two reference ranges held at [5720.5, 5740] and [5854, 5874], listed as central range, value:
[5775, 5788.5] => 0.050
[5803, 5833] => 0.013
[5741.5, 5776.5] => 0.027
